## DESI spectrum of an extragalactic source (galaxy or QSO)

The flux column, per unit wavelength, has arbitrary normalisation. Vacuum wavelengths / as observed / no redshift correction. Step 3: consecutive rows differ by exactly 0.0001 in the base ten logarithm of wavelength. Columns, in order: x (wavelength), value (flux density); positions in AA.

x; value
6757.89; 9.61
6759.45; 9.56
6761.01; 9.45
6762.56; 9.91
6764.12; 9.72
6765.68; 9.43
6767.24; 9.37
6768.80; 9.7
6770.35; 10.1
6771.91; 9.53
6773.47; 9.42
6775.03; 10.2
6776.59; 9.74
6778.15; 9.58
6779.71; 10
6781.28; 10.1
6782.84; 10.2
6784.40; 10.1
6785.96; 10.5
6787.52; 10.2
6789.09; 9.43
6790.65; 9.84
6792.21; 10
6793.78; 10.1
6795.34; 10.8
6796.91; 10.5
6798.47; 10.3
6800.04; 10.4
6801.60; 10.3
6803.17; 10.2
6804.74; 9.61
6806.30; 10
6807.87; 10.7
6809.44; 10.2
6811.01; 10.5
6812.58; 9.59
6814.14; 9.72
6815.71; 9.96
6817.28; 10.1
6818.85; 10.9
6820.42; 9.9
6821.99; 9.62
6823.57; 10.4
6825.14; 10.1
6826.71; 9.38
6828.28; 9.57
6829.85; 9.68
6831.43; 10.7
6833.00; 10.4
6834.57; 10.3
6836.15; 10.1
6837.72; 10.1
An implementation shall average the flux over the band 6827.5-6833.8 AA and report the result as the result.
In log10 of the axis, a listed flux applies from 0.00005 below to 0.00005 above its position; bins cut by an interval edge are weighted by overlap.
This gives 10.1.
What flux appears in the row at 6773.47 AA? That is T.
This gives 9.42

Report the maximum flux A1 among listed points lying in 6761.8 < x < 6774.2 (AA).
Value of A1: 10.1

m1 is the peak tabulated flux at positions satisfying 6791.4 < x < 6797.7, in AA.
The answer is 10.8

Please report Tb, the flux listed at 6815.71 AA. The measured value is 9.96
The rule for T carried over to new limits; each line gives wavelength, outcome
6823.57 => 10.4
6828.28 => 9.57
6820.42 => 9.9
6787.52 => 10.2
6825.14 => 10.1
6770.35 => 10.1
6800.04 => 10.4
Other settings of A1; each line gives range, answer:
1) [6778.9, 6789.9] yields 10.5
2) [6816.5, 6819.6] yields 10.9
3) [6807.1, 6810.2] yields 10.7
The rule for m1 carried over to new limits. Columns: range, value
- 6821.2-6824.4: 10.4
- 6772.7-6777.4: 10.2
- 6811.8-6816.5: 9.96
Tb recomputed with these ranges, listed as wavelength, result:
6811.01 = 10.5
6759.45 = 9.56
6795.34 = 10.8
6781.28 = 10.1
